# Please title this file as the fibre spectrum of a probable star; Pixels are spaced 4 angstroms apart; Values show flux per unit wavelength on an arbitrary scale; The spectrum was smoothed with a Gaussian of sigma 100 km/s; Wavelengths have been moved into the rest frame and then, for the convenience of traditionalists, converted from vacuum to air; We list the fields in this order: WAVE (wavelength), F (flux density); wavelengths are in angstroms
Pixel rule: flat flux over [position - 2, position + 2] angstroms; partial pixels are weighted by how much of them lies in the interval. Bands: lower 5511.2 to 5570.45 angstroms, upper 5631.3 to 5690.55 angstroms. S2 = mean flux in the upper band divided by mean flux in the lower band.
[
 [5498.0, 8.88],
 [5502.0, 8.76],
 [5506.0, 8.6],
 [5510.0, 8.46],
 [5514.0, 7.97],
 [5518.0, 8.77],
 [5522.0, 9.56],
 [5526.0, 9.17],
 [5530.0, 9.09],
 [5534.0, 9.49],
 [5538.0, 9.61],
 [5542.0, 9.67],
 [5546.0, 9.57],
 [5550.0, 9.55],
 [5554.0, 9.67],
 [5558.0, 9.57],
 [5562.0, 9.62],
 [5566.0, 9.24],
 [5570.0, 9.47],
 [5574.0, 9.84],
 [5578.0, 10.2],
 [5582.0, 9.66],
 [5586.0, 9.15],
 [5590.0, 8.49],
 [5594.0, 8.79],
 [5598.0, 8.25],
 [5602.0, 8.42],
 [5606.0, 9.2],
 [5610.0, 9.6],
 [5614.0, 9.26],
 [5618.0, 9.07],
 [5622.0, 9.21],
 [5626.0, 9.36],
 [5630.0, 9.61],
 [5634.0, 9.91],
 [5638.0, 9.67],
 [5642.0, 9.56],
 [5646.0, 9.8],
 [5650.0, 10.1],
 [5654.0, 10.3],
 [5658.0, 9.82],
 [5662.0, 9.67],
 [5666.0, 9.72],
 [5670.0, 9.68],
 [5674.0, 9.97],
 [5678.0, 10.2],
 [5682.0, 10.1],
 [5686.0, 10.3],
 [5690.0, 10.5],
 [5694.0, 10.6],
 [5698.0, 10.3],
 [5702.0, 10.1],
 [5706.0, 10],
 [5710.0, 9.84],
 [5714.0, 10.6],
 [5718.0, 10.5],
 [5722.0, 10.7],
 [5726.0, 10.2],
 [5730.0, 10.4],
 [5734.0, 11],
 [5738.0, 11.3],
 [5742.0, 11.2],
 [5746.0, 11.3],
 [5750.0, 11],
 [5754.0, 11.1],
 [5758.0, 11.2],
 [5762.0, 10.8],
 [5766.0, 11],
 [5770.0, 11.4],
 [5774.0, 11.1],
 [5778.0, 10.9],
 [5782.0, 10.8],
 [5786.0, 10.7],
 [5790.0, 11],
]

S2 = 1.1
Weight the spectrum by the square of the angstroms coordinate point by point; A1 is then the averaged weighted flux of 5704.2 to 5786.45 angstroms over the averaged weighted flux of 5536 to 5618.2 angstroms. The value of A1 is 1.23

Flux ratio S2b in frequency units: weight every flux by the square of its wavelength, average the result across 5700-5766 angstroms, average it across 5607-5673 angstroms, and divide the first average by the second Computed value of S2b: 1.15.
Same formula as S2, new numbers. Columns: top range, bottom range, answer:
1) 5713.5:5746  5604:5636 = 1.15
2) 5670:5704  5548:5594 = 1.08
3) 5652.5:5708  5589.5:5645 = 1.10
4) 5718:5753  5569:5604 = 1.19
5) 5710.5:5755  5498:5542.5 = 1.20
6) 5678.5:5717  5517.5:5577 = 1.08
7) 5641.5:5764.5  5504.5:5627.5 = 1.13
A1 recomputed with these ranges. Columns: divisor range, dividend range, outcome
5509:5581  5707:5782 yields 1.24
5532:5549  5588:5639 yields 0.98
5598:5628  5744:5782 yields 1.28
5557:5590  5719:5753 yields 1.21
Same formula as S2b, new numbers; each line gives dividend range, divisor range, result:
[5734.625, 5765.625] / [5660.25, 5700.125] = 1.13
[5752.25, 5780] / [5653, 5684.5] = 1.15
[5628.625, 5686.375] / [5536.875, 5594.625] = 1.08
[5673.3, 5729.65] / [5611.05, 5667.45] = 1.09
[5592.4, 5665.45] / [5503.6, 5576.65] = 1.05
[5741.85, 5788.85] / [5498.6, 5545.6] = 1.33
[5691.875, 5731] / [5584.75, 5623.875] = 1.20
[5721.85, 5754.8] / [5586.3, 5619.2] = 1.29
